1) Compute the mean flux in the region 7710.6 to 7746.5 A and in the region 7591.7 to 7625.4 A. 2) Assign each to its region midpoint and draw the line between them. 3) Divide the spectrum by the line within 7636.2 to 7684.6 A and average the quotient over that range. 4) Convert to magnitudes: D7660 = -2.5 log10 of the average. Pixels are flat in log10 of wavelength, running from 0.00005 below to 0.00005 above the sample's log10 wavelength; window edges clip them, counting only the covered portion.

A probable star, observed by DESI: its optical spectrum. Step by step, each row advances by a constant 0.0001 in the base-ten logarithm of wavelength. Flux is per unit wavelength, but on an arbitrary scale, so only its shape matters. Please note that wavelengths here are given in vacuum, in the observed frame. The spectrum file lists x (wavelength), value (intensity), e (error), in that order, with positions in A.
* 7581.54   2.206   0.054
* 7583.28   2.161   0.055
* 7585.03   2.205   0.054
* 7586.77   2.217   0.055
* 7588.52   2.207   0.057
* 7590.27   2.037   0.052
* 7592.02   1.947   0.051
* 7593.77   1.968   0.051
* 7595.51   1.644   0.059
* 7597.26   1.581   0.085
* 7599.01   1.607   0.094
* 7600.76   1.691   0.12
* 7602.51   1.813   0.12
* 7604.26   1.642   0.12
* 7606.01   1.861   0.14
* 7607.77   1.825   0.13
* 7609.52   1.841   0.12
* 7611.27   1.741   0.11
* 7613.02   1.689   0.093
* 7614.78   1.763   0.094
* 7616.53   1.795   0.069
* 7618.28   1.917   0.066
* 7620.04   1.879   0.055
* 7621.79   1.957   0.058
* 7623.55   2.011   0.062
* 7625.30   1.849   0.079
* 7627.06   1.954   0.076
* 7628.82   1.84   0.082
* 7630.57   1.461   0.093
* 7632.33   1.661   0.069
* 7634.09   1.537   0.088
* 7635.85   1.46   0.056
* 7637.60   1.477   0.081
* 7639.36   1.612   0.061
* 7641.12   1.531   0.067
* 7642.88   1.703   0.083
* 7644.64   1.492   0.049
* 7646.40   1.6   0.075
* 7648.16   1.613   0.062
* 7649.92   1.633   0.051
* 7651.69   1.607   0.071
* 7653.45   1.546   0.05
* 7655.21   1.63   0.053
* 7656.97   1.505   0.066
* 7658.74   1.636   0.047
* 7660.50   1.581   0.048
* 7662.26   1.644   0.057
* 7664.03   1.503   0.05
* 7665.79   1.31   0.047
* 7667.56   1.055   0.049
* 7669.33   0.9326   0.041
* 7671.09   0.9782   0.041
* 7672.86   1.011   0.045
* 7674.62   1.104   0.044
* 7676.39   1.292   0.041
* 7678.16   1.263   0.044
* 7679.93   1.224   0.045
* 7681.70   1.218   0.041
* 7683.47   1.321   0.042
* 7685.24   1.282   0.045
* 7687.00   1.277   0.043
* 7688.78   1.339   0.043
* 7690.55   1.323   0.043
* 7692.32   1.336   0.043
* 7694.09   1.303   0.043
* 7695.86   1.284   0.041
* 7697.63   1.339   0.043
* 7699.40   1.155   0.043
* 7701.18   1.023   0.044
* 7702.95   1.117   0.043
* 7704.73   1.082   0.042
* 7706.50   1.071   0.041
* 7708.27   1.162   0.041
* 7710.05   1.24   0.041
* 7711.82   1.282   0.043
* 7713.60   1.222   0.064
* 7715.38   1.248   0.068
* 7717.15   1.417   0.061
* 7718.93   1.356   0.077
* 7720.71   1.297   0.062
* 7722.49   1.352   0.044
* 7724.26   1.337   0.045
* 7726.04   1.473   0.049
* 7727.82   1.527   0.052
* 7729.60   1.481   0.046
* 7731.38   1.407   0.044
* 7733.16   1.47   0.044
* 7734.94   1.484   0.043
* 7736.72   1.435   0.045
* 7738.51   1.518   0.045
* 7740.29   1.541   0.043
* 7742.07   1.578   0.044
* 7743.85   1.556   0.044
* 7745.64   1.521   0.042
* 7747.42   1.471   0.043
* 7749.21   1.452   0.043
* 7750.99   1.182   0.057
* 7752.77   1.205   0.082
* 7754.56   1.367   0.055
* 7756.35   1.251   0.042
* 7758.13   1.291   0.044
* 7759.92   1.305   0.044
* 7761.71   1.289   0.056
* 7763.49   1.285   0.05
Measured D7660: 0.17 mag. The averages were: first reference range 1.8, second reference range 1.42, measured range 1.41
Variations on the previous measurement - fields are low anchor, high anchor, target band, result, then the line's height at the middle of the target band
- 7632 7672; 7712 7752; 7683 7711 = 0.18 mag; 1.45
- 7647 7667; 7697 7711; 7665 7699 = 0.09 mag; 1.34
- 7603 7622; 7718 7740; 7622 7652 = 0.05 mag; 1.73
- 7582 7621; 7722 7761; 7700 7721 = 0.25 mag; 1.52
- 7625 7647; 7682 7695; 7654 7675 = 0.10 mag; 1.45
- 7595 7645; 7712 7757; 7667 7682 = 0.37 mag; 1.57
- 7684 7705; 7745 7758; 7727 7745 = -0.14 mag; 1.32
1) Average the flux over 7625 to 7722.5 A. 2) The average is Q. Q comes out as 1.38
